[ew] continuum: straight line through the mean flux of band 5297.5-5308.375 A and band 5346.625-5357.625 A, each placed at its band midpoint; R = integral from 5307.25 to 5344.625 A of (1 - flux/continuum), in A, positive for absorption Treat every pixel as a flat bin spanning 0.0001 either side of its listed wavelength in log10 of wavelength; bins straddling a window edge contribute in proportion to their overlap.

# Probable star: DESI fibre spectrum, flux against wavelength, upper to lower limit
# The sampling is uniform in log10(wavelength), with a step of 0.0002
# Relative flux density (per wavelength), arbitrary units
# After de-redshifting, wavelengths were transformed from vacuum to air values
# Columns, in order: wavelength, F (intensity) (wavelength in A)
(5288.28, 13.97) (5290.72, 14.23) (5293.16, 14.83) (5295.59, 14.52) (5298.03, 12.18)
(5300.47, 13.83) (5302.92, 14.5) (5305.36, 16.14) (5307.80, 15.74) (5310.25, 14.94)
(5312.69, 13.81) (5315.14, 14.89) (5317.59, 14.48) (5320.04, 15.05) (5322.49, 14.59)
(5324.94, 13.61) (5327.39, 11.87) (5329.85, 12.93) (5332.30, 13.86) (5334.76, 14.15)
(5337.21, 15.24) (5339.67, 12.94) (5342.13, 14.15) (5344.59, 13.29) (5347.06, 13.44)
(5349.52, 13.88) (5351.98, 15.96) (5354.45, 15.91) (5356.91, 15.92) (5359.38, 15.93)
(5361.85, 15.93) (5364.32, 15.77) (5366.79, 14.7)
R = 1.8 A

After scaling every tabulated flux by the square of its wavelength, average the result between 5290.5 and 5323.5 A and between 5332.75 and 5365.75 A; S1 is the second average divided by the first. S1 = 1.0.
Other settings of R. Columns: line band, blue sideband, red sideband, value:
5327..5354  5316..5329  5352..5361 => 1.9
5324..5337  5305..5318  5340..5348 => 0.6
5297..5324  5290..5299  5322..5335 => -1.7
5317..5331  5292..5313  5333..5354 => 0.6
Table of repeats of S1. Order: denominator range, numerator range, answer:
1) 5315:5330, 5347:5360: 1.11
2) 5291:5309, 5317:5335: 0.96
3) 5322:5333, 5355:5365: 1.21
